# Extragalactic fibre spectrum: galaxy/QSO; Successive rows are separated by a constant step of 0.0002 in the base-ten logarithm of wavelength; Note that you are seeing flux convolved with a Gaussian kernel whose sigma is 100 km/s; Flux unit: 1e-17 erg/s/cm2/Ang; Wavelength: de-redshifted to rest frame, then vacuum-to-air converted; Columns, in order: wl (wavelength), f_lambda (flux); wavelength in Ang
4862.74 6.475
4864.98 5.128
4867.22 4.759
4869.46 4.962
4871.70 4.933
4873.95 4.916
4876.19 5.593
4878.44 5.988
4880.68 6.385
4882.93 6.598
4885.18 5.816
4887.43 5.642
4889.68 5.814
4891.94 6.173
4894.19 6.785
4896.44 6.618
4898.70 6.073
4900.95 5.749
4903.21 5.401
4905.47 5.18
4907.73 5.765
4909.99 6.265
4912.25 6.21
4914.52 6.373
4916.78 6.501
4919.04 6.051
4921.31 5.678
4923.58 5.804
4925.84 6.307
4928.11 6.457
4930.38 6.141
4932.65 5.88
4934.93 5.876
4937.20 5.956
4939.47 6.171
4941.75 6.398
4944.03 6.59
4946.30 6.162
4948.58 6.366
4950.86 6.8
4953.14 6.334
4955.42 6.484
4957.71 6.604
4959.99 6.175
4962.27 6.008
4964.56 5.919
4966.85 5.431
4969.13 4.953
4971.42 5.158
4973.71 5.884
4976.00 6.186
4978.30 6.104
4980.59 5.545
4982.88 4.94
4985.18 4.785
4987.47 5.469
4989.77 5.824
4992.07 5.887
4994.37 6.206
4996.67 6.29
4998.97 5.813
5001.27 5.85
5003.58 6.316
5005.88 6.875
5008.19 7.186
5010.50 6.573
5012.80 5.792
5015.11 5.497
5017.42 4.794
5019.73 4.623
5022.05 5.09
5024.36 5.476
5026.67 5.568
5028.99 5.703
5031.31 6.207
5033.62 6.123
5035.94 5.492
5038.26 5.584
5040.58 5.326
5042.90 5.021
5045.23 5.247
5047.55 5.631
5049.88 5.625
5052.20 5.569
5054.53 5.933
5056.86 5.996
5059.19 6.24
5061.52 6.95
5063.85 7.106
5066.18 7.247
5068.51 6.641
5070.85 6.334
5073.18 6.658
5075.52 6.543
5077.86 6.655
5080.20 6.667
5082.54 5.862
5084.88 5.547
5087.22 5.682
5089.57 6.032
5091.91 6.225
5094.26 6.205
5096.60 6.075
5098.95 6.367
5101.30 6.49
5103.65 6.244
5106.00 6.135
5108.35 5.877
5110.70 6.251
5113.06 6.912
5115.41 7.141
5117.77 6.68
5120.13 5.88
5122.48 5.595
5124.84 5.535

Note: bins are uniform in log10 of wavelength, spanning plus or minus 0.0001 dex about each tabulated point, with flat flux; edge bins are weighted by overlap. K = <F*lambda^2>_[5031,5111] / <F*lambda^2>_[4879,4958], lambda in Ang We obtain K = 1.1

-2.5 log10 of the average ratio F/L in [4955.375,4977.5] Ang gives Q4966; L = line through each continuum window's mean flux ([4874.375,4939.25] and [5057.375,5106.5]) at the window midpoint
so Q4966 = 0.05 mag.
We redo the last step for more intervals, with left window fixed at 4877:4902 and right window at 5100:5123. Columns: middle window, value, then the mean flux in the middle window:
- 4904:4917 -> 0.03 mag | 6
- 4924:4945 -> 0.00 mag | 6.18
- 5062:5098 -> -0.01 mag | 6.38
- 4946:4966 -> -0.02 mag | 6.31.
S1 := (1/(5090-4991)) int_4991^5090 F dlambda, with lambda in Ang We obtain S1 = 5.99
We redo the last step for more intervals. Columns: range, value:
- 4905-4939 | 6.05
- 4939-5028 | 5.9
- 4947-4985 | 5.9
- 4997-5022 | 5.9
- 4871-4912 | 5.89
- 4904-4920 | 6.04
